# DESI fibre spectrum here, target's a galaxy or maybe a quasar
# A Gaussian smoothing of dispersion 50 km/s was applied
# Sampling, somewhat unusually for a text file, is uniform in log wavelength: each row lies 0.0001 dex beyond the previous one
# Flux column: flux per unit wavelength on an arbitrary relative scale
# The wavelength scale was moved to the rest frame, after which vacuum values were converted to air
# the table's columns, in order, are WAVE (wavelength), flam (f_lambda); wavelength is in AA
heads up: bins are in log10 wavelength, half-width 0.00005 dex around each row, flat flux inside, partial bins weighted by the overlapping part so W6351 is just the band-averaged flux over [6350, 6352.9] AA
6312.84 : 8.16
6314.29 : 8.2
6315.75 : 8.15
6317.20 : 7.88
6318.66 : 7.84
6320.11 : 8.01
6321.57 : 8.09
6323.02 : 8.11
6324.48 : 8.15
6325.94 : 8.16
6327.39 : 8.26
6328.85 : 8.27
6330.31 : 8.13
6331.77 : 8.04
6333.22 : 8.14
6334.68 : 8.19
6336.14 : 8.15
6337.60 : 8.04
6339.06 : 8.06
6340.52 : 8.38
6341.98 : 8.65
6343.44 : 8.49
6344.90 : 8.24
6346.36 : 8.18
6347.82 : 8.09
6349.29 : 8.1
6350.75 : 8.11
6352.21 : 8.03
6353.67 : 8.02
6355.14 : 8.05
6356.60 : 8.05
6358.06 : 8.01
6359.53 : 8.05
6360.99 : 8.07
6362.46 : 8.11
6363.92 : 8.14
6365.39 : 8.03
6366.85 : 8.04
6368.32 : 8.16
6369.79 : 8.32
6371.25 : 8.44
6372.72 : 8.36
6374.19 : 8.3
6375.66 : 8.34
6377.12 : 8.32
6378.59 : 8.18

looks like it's 8.08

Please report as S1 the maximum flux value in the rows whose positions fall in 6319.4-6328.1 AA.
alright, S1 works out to 8.26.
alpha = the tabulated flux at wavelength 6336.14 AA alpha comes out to 8.15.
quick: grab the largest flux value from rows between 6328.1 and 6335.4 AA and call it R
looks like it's 8.27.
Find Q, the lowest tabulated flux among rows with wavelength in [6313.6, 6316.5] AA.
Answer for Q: 8.15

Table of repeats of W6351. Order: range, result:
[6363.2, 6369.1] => 8.09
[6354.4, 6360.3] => 8.04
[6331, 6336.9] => 8.13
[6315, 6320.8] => 7.97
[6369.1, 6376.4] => 8.36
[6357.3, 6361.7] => 8.05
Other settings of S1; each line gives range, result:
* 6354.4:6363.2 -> 8.11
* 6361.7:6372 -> 8.44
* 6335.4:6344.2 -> 8.65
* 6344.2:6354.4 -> 8.24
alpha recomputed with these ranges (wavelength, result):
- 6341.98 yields 8.65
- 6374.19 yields 8.3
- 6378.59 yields 8.18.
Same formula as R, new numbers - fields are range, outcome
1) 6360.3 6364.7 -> 8.14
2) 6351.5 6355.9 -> 8.05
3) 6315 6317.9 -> 8.15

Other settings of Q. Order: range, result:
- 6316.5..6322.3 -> 7.84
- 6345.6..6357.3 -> 8.02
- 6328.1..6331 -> 8.13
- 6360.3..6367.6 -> 8.03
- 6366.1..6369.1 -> 8.04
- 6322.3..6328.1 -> 8.11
